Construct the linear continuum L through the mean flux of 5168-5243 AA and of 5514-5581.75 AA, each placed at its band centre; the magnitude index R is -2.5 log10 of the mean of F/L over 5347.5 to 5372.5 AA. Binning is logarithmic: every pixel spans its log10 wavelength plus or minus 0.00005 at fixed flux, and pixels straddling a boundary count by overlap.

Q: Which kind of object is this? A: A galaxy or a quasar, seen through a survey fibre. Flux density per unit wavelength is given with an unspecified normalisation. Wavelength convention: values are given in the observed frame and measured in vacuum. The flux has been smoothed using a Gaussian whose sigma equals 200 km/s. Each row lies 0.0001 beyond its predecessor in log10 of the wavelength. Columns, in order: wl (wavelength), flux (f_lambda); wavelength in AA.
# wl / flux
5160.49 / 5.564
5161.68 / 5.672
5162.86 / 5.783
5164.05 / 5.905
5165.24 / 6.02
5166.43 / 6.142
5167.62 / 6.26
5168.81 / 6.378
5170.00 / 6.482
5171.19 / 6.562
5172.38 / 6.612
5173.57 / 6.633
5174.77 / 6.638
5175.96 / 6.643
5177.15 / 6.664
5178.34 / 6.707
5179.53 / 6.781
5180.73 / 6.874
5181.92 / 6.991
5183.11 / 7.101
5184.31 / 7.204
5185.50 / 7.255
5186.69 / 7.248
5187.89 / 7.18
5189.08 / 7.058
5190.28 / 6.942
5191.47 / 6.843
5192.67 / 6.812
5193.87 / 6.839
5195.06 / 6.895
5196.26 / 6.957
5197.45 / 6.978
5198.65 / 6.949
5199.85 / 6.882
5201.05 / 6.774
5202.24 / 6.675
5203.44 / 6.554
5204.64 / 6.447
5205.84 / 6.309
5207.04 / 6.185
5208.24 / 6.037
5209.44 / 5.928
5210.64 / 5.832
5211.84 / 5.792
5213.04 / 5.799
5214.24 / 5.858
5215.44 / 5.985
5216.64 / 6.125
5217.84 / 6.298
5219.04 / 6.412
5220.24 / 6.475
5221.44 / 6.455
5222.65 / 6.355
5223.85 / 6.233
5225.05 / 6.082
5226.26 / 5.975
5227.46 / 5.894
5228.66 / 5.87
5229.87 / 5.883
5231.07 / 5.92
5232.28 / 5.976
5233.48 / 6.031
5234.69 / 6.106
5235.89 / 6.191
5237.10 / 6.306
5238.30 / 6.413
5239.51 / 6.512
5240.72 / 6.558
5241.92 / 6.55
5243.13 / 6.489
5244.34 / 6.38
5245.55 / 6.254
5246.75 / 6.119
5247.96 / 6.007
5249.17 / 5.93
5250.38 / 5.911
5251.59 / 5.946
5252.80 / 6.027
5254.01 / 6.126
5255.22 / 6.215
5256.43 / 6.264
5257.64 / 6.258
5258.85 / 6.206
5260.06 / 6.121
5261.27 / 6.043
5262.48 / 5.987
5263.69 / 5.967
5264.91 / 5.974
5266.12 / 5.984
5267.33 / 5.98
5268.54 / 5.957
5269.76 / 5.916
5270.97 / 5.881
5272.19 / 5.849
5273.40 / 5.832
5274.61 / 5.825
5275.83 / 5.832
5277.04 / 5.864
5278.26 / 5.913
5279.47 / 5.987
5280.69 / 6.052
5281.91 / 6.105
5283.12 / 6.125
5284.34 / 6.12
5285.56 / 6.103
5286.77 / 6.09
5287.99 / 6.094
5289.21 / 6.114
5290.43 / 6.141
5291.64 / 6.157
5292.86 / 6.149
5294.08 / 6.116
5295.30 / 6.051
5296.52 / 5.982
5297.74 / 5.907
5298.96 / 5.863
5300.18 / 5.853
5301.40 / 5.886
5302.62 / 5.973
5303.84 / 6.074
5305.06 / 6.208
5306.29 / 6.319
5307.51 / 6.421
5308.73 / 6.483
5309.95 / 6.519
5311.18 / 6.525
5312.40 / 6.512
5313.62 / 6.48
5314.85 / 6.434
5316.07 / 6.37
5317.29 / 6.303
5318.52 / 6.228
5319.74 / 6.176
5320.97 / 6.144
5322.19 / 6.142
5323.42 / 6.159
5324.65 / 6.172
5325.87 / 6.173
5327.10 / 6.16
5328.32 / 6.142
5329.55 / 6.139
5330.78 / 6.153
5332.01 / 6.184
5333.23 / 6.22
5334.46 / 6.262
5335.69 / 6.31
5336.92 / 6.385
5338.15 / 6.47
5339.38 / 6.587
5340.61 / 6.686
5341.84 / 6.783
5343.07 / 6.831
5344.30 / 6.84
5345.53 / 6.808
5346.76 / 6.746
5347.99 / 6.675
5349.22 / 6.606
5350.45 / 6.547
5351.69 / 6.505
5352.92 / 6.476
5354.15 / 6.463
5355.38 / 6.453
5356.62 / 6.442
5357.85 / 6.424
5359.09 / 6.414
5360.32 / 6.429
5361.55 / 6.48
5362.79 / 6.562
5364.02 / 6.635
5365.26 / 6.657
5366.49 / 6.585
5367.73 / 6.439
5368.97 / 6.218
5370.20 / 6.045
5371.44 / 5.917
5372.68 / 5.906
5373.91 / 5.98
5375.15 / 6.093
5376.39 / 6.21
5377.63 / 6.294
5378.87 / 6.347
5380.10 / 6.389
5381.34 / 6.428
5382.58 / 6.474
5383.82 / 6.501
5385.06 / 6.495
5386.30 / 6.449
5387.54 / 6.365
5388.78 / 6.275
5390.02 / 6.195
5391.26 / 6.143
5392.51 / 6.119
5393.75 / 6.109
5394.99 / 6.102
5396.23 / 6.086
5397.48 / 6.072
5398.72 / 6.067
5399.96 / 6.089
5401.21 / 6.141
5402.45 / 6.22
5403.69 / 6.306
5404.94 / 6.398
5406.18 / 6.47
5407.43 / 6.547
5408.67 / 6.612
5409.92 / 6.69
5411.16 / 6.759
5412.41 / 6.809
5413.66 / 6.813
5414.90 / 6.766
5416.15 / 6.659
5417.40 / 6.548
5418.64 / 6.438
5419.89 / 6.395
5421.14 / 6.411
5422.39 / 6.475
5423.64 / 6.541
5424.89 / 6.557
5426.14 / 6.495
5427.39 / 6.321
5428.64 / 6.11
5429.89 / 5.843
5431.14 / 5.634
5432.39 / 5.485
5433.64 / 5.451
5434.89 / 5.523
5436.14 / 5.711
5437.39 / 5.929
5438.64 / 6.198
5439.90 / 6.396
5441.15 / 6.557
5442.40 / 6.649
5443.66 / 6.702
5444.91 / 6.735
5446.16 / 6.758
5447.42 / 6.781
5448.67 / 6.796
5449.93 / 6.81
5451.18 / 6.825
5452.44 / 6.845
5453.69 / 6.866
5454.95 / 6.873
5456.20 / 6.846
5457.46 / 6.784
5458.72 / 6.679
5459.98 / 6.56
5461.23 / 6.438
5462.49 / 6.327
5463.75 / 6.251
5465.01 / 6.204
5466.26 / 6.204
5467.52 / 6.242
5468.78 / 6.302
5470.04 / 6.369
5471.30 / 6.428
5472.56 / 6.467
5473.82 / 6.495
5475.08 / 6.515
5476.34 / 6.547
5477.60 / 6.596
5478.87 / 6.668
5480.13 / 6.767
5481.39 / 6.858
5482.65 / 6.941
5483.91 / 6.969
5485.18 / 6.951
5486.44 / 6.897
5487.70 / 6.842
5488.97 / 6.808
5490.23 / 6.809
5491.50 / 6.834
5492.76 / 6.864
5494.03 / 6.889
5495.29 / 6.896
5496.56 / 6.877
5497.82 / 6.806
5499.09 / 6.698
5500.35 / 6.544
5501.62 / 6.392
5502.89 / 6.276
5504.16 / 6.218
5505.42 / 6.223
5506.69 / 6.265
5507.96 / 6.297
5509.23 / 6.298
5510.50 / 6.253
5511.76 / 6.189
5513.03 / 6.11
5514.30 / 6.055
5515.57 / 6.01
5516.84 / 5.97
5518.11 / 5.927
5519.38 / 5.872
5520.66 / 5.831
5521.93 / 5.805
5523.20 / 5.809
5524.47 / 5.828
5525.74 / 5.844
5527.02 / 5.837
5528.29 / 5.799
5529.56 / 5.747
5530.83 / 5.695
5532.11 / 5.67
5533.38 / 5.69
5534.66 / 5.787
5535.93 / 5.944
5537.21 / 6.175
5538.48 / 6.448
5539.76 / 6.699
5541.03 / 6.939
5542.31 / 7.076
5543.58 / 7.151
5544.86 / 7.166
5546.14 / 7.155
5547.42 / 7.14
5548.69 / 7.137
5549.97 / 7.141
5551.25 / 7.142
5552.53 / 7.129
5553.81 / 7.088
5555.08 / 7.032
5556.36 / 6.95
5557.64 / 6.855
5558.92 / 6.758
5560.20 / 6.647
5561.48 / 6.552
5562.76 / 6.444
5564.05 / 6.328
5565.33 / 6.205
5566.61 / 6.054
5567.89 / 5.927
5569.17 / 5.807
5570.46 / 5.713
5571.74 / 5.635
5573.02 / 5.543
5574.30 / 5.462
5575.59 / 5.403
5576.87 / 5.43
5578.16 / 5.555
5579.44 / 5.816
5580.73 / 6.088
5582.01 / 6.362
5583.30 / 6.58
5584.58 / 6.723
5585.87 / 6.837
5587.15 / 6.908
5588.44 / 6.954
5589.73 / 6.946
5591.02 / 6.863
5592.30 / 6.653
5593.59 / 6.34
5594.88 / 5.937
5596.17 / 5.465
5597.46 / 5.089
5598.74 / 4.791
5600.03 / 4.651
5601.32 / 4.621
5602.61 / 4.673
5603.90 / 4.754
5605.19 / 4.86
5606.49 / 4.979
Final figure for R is -0.01 mag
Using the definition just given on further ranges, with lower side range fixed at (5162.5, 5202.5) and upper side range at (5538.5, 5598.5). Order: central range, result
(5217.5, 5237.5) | 0.09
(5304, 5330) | 0.06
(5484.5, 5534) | 0.04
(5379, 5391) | 0.03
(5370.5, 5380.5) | 0.08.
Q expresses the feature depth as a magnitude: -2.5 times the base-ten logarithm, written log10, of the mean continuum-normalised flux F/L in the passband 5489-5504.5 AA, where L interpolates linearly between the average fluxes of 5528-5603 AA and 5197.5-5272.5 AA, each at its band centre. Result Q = -0.08 mag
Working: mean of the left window 6.17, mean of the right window 6.25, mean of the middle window 6.69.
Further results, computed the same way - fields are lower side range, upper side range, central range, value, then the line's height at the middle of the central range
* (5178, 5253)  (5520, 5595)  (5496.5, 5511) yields -0.01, 6.36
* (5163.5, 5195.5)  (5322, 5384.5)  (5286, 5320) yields 0.05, 6.49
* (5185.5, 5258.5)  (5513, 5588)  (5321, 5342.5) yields 0.00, 6.32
